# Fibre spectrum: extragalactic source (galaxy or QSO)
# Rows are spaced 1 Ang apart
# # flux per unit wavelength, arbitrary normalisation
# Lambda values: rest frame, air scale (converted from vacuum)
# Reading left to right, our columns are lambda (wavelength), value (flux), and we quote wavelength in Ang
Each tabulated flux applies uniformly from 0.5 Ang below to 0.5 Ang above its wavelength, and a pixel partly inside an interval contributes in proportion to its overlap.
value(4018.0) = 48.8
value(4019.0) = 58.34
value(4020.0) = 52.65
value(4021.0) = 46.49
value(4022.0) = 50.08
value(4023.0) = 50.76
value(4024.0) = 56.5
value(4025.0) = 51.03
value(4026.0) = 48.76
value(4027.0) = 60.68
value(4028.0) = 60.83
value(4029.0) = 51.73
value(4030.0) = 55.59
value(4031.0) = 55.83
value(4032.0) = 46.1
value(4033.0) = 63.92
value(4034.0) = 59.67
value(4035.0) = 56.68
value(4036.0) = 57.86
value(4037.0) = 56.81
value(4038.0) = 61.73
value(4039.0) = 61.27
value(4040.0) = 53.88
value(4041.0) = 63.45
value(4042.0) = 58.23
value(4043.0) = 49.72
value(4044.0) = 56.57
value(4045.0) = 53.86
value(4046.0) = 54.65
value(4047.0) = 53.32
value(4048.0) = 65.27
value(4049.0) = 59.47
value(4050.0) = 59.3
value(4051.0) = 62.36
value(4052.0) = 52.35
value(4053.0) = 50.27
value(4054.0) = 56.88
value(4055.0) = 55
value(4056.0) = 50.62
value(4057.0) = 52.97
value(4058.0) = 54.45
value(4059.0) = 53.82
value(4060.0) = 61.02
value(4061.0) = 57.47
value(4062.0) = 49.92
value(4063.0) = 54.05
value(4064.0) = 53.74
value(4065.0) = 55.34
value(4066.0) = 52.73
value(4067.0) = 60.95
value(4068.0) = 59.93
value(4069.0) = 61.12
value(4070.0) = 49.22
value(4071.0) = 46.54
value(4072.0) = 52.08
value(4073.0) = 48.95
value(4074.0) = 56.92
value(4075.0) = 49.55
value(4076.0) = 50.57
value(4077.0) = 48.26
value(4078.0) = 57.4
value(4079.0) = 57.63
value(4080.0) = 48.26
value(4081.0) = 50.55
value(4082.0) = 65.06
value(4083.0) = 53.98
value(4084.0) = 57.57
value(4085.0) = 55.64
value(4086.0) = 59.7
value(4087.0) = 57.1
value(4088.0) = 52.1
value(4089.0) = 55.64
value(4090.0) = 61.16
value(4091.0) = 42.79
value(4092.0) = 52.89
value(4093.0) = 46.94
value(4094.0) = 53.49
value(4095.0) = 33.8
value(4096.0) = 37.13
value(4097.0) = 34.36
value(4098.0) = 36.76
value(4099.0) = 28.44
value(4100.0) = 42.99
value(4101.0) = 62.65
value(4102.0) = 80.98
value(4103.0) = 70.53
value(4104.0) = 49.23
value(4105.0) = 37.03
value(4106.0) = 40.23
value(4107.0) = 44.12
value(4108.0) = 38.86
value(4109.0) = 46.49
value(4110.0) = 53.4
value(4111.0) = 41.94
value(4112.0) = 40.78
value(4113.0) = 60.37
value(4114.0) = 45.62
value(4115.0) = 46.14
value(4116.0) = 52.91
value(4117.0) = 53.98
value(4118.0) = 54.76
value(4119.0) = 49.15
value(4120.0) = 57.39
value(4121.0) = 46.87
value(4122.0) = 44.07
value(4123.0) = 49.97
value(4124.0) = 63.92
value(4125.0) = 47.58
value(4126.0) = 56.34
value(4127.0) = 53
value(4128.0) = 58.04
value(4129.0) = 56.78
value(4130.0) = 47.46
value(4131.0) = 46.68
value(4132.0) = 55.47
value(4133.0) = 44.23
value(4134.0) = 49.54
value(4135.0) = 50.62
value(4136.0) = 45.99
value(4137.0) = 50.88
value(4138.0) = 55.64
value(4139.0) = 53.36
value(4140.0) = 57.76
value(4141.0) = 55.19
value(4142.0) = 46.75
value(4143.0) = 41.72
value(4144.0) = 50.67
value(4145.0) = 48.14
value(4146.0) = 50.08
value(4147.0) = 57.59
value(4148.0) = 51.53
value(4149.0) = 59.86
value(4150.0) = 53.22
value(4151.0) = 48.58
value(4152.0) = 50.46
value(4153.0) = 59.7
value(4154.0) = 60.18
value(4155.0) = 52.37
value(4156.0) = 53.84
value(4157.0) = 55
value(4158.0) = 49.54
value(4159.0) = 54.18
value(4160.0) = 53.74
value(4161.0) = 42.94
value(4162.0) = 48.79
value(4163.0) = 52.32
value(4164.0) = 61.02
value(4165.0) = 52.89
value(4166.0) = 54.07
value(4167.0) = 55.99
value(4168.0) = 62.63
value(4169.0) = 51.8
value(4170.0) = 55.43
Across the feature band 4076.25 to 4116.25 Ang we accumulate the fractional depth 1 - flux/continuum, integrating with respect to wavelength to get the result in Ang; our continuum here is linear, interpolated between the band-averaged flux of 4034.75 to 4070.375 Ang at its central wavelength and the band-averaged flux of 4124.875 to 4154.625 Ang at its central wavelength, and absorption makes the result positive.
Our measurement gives 3.13 Ang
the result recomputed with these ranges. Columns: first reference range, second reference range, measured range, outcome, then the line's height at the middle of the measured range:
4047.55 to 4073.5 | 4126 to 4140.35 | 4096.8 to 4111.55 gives 1.6 Ang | 53.2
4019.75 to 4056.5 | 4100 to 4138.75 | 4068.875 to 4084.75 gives 0.1 Ang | 53.6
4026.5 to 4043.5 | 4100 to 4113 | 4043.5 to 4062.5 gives -0.1 Ang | 55.6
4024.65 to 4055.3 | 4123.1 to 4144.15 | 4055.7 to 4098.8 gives 2.0 Ang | 54.7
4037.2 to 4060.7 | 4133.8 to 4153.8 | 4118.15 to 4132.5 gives 0.1 Ang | 52.9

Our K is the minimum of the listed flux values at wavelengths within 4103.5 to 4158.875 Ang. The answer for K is 37.03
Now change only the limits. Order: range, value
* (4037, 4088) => 46.54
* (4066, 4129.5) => 28.44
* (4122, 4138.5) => 44.07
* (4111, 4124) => 40.78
